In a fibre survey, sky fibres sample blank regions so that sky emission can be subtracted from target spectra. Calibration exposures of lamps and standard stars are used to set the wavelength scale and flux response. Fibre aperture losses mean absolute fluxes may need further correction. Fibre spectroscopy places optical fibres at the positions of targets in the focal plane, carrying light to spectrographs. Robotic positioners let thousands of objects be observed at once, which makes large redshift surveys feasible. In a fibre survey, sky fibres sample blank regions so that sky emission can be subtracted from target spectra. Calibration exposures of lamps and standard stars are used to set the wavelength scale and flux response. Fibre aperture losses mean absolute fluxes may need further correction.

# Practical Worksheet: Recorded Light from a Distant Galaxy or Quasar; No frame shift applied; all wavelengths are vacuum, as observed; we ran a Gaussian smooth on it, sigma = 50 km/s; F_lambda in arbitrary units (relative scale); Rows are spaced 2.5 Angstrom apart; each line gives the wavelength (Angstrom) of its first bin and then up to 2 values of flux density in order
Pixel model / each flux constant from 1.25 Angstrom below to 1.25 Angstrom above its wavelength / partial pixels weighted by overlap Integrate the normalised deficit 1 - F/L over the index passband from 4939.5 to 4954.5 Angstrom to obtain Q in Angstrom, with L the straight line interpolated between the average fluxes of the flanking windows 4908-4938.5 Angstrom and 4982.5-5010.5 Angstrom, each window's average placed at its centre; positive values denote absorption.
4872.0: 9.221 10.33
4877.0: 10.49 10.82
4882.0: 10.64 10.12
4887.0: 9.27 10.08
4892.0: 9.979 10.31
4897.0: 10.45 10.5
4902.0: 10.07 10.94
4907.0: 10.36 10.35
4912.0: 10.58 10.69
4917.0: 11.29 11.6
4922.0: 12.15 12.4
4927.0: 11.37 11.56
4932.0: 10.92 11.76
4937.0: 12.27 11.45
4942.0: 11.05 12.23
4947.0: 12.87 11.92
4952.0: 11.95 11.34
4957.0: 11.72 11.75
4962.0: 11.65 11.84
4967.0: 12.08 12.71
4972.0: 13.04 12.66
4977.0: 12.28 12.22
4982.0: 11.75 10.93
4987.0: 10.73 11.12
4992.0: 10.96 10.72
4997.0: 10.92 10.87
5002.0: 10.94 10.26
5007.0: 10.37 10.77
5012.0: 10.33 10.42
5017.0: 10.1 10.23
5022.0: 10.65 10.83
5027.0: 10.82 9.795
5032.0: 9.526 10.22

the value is -0.9 Angstrom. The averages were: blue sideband 11.4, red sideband 10.8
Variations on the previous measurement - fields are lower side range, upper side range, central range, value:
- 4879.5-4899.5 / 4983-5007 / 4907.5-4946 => -3.8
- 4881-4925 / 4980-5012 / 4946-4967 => -2.2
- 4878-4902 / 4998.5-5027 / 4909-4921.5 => -0.9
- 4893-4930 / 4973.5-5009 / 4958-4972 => -1.2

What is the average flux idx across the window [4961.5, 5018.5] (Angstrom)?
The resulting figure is 11.3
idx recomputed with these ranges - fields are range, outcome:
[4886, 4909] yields 10.2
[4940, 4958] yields 11.9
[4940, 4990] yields 11.9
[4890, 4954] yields 11.2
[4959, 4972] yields 12.1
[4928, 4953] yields 11.8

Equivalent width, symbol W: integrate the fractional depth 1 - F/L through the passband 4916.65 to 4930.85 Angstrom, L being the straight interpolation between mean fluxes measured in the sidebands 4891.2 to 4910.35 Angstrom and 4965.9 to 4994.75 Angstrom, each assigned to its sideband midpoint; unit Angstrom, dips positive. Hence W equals -1.27 Angstrom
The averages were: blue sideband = 10.4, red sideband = 11.8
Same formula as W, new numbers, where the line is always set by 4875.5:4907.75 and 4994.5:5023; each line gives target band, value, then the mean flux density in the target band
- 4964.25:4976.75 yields -2.4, 12.5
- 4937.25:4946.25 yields -1.1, 11.7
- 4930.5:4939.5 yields -1.1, 11.6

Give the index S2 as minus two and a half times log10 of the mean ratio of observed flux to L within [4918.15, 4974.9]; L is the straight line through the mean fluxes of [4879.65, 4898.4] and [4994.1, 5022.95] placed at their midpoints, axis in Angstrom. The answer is -0.15 mag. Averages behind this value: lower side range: 10.2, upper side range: 10.5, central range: 11.9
